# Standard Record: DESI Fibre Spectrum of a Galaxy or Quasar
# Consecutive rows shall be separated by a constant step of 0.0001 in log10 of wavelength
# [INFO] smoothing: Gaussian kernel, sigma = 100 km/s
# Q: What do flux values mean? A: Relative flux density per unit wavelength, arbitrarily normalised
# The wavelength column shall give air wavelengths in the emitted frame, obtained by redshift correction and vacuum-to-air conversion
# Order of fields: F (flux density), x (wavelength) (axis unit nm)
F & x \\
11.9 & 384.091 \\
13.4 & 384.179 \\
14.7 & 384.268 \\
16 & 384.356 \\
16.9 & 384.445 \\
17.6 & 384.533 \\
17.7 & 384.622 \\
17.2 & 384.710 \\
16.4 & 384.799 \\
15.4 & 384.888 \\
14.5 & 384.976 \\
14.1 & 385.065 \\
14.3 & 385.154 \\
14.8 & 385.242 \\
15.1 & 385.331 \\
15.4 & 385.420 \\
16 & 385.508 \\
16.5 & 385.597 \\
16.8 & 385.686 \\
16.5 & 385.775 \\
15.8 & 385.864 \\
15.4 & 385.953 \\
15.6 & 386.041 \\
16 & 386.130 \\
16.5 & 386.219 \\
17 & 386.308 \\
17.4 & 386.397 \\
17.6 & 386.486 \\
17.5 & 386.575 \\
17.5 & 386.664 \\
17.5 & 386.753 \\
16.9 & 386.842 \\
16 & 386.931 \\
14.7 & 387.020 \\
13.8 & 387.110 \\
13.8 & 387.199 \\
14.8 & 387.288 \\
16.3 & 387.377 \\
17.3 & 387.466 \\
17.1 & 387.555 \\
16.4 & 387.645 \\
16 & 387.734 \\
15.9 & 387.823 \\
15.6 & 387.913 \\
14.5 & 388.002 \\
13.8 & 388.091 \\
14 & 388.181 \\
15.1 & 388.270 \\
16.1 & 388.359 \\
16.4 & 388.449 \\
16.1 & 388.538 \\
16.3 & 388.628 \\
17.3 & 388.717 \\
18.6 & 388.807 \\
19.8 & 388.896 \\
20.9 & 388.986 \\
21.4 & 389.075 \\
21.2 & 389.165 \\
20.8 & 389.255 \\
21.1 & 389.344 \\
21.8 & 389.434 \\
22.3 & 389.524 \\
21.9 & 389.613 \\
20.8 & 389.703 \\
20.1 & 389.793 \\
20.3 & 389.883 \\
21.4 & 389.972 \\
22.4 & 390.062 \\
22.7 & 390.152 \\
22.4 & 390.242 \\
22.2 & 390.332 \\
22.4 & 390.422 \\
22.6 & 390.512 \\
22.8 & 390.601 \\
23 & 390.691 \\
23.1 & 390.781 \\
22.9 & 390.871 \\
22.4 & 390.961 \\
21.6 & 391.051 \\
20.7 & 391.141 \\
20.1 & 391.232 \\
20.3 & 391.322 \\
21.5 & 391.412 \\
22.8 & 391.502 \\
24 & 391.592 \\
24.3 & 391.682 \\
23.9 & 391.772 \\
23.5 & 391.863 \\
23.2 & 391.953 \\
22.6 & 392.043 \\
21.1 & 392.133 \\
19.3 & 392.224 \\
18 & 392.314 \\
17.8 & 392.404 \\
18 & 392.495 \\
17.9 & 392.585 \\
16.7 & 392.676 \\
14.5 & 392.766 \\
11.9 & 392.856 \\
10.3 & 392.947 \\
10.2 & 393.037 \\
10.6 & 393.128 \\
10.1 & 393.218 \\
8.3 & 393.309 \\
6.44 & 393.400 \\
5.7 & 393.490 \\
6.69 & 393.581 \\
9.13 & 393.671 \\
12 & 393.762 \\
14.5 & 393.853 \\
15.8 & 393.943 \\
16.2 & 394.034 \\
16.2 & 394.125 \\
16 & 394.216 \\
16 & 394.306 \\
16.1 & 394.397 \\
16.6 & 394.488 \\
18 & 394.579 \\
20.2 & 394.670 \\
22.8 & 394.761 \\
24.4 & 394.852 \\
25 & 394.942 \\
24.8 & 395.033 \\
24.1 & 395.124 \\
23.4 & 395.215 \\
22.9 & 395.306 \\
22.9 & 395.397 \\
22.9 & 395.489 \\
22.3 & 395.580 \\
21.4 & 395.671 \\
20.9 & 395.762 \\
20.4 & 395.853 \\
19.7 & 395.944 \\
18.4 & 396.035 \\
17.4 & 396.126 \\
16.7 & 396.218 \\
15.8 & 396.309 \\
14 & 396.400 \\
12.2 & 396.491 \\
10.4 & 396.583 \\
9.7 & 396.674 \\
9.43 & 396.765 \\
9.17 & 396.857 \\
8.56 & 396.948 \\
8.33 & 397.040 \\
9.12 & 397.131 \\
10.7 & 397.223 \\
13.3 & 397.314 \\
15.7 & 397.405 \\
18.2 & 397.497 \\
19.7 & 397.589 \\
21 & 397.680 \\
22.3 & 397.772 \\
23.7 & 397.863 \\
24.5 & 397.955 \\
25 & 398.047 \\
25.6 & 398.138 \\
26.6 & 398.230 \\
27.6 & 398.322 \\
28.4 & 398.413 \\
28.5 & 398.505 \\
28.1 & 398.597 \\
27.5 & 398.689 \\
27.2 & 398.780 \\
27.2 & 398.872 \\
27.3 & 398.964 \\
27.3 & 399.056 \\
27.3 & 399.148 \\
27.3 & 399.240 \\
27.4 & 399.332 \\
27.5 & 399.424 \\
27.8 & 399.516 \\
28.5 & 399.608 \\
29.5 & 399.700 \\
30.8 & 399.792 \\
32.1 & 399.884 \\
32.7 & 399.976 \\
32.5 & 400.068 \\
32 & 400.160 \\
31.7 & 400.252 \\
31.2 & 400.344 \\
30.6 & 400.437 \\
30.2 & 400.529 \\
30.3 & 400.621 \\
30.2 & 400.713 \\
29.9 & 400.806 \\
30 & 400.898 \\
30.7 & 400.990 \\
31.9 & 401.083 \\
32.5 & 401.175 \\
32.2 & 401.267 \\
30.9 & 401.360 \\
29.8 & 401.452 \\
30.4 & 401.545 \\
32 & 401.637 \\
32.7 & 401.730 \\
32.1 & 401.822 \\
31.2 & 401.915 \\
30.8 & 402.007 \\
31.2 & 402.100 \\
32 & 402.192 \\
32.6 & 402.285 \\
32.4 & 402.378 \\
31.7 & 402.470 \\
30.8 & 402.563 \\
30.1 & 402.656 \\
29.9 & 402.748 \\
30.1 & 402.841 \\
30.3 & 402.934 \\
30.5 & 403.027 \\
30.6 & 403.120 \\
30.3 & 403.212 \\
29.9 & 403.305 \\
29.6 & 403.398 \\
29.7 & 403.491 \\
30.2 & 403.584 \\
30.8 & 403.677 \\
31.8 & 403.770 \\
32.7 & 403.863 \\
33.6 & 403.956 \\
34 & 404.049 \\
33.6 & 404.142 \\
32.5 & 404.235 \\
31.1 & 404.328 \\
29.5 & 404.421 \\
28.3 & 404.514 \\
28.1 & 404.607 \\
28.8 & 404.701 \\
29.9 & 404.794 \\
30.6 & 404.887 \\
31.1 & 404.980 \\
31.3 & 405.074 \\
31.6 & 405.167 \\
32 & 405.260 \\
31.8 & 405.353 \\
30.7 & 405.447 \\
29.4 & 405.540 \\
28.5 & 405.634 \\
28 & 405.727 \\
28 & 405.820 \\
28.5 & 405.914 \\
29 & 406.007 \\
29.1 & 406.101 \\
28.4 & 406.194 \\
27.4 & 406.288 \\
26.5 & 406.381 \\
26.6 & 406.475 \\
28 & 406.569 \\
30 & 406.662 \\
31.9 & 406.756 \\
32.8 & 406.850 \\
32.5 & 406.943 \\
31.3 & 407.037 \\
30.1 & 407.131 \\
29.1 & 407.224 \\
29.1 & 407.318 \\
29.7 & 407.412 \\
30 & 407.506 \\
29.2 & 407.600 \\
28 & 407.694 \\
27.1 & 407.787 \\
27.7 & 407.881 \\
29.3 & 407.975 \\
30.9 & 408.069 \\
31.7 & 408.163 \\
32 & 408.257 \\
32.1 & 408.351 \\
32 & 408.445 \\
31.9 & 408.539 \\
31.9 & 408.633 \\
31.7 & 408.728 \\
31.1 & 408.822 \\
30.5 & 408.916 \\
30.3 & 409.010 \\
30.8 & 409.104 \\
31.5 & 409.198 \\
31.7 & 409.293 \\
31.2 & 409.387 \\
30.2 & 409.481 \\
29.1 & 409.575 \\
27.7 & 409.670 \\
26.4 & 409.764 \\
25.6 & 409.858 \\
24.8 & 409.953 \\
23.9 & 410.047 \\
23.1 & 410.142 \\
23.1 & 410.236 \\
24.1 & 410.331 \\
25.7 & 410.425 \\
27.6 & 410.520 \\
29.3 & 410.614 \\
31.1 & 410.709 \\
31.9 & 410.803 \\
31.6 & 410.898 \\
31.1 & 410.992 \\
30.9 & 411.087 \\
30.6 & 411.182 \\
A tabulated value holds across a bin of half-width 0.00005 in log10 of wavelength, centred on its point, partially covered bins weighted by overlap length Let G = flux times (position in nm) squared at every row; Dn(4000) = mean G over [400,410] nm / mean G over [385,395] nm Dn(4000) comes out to 1.9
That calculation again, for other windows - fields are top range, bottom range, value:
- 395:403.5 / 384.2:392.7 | 1.46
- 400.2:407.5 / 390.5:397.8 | 1.84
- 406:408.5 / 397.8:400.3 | 1.10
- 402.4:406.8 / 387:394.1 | 1.81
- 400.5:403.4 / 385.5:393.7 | 1.85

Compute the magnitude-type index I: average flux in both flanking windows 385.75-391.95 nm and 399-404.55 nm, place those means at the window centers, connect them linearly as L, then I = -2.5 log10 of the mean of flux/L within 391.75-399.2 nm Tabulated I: 0.34 mag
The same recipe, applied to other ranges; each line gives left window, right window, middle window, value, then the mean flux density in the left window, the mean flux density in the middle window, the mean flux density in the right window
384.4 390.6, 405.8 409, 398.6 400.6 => -0.17 mag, 17.6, 29.3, 29.9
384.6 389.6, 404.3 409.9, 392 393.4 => 0.34 mag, 16.8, 14.8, 29.8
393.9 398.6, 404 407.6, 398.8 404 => -0.23 mag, 18.9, 30.5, 30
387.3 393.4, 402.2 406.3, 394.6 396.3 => 0.07 mag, 18.8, 21.5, 30.5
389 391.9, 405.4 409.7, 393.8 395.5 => 0.21 mag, 22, 19.8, 29.9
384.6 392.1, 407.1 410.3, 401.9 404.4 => -0.19 mag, 18.6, 31.2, 29.2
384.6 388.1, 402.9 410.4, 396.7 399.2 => 0.15 mag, 15.9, 20.9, 29.7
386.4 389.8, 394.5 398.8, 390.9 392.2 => -0.21 mag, 17.5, 22.2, 19.7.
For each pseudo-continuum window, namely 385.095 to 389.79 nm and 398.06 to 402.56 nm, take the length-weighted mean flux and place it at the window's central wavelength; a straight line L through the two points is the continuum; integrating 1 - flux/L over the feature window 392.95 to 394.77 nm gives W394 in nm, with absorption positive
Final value 0.81 nm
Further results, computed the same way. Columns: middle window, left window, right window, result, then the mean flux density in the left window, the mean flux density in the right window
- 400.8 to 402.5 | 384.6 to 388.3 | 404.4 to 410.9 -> -0.39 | 15.9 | 29.3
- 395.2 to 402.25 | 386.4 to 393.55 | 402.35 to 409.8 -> 0.11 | 18.2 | 30.2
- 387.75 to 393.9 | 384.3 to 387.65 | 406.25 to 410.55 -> 0.18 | 16.1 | 29.1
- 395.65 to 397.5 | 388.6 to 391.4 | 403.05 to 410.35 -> 0.79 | 21.2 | 29.7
